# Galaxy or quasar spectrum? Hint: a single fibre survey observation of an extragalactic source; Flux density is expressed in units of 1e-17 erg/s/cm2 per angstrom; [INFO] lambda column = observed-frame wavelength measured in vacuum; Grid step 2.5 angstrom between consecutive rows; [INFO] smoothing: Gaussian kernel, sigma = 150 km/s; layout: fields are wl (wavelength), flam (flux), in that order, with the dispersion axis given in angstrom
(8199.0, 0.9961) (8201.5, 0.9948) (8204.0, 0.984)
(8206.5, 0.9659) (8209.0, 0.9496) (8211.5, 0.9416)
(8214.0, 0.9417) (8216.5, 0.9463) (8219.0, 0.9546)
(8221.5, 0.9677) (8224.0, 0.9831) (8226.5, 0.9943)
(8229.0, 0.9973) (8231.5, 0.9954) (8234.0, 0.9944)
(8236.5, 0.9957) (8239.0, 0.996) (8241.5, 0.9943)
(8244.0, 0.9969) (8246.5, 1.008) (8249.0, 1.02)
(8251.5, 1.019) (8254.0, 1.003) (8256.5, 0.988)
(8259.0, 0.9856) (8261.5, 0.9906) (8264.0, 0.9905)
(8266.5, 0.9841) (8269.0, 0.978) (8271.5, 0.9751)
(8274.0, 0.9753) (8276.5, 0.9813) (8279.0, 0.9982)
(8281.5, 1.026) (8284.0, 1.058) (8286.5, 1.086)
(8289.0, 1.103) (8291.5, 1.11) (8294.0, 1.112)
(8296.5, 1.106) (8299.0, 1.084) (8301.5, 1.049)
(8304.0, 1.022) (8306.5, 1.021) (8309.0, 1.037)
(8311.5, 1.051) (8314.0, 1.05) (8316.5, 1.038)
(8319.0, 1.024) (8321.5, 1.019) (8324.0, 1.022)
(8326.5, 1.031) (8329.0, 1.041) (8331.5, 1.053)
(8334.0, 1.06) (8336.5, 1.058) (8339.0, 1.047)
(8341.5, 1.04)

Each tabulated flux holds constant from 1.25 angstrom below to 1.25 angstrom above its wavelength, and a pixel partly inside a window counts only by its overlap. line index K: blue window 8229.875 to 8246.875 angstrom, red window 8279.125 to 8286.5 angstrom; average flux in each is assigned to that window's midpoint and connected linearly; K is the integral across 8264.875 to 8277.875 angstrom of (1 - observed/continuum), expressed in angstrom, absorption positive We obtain 0.7 angstrom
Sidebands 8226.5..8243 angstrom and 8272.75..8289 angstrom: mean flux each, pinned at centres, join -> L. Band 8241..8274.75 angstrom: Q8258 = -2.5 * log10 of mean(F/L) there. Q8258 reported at 0.02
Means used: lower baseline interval 0.995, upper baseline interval 1.03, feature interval 0.994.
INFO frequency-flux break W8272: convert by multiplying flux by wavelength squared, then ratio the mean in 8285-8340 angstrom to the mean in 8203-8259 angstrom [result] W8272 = 1.1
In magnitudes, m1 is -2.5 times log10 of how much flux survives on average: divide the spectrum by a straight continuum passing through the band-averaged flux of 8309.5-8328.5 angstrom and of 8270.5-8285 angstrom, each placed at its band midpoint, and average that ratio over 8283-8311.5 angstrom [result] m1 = -0.056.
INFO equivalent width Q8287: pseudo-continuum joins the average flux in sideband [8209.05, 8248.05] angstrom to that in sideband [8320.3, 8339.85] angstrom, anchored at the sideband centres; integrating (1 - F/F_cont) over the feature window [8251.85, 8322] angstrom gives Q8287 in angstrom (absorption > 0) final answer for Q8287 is -1.0 angstrom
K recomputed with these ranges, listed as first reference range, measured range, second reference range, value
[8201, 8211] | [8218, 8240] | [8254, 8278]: -0.3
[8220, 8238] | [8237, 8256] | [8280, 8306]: 0.2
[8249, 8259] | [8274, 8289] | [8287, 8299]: 0.6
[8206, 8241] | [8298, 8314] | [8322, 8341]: -0.3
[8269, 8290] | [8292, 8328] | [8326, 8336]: -0.4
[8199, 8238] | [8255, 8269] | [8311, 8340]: 0.2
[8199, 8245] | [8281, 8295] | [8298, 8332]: -0.9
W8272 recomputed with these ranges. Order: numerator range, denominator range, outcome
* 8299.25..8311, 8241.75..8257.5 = 1.05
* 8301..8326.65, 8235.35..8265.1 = 1.05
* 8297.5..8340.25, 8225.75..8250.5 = 1.06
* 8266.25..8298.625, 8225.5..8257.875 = 1.05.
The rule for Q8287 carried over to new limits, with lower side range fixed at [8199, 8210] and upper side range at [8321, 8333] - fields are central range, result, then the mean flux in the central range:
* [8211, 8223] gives 0.4 angstrom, 0.952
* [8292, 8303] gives -0.7 angstrom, 1.09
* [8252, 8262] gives 0.1 angstrom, 0.994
